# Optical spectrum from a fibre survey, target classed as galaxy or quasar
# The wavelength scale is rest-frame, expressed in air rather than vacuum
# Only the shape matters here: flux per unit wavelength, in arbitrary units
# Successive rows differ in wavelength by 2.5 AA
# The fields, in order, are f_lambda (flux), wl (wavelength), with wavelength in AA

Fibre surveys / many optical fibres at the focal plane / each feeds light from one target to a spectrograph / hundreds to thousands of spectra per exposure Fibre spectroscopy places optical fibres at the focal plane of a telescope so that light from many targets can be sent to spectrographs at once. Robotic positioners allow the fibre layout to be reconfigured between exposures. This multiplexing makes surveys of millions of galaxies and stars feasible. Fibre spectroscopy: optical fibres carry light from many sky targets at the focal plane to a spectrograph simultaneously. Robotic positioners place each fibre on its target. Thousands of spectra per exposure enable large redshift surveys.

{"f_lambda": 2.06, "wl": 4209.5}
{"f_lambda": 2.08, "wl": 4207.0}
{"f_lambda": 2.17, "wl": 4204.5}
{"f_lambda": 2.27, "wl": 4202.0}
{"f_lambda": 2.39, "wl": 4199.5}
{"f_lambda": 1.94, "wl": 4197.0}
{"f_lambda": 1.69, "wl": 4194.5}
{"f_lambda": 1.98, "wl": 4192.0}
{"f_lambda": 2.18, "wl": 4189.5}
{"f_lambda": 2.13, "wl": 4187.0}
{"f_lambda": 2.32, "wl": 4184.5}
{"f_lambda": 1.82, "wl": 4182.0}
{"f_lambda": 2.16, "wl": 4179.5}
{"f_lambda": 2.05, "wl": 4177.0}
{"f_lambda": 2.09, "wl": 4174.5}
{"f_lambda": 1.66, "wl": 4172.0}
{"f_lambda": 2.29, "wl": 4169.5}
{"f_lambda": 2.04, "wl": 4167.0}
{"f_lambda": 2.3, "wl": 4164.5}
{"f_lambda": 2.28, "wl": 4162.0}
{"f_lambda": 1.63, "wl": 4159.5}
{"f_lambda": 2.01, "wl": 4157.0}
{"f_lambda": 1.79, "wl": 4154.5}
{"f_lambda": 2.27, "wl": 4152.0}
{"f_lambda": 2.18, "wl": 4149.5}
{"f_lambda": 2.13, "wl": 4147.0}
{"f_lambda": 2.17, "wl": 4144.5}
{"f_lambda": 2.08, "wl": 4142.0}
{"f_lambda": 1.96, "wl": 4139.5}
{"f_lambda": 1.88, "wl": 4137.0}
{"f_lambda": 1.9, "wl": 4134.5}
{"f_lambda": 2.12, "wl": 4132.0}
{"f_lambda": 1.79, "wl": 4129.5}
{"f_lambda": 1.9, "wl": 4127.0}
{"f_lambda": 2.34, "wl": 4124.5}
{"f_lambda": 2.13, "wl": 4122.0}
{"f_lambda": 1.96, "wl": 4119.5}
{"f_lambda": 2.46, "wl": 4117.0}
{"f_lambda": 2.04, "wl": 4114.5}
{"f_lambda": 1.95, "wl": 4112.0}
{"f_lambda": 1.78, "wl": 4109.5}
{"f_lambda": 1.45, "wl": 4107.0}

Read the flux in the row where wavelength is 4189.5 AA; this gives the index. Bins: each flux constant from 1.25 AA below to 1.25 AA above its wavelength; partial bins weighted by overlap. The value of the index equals 2.18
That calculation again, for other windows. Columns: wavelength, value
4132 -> 2.12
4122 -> 2.13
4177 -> 2.05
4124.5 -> 2.34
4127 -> 1.9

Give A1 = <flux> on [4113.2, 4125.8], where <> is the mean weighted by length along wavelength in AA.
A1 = 2.18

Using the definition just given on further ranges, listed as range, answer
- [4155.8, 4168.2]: 2.05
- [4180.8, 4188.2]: 2.09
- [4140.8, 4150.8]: 2.14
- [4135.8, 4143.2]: 1.97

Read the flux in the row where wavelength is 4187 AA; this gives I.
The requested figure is 2.13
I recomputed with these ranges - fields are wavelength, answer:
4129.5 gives 1.79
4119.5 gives 1.96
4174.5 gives 2.09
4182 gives 1.82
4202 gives 2.27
